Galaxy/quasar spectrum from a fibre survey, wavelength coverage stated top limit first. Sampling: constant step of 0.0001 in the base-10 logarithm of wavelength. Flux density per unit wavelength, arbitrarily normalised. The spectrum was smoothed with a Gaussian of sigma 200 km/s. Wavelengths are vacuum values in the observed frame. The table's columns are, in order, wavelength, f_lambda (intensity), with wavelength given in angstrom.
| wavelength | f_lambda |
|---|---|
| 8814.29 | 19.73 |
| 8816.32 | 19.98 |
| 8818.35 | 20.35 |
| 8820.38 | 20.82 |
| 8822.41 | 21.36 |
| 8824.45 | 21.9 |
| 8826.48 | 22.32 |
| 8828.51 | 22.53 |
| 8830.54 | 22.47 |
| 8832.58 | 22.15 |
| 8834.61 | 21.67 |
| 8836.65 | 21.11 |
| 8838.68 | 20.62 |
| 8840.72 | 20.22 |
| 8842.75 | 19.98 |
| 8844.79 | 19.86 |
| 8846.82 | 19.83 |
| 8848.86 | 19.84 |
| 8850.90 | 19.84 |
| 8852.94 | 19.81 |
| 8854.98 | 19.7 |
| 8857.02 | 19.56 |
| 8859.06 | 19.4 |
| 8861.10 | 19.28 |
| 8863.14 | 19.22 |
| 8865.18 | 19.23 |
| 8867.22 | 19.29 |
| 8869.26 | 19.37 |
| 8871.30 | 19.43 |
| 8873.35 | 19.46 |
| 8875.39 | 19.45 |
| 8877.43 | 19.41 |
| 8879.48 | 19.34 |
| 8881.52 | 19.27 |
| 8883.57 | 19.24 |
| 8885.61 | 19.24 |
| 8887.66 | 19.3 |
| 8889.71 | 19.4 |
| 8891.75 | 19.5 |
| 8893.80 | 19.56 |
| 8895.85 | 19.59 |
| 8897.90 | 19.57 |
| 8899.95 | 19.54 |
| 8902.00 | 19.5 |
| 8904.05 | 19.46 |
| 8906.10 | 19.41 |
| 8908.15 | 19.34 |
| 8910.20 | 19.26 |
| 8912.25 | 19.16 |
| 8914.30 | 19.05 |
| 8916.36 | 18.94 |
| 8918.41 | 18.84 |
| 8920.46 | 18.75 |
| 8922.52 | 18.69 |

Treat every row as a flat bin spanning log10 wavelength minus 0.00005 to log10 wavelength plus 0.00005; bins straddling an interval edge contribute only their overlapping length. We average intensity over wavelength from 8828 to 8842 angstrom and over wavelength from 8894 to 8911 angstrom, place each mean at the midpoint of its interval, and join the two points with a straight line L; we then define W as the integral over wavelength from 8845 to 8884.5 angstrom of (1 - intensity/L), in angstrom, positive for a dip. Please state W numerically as 2.1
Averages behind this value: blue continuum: 21.5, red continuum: 19.5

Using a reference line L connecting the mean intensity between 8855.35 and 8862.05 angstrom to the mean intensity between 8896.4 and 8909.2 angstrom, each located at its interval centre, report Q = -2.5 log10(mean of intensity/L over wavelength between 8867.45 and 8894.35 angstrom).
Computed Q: 0.00 mag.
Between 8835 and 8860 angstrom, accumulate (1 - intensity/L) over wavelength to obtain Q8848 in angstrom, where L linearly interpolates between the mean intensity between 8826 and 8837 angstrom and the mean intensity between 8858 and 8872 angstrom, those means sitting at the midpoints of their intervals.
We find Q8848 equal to 0.9 angstrom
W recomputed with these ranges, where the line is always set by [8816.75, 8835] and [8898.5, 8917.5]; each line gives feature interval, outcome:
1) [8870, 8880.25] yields 0.4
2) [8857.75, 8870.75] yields 0.8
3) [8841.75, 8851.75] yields 0.6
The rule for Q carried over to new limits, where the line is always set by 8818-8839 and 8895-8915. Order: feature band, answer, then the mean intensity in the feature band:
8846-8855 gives 0.064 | 19.8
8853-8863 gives 0.069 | 19.5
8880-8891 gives 0.036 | 19.3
